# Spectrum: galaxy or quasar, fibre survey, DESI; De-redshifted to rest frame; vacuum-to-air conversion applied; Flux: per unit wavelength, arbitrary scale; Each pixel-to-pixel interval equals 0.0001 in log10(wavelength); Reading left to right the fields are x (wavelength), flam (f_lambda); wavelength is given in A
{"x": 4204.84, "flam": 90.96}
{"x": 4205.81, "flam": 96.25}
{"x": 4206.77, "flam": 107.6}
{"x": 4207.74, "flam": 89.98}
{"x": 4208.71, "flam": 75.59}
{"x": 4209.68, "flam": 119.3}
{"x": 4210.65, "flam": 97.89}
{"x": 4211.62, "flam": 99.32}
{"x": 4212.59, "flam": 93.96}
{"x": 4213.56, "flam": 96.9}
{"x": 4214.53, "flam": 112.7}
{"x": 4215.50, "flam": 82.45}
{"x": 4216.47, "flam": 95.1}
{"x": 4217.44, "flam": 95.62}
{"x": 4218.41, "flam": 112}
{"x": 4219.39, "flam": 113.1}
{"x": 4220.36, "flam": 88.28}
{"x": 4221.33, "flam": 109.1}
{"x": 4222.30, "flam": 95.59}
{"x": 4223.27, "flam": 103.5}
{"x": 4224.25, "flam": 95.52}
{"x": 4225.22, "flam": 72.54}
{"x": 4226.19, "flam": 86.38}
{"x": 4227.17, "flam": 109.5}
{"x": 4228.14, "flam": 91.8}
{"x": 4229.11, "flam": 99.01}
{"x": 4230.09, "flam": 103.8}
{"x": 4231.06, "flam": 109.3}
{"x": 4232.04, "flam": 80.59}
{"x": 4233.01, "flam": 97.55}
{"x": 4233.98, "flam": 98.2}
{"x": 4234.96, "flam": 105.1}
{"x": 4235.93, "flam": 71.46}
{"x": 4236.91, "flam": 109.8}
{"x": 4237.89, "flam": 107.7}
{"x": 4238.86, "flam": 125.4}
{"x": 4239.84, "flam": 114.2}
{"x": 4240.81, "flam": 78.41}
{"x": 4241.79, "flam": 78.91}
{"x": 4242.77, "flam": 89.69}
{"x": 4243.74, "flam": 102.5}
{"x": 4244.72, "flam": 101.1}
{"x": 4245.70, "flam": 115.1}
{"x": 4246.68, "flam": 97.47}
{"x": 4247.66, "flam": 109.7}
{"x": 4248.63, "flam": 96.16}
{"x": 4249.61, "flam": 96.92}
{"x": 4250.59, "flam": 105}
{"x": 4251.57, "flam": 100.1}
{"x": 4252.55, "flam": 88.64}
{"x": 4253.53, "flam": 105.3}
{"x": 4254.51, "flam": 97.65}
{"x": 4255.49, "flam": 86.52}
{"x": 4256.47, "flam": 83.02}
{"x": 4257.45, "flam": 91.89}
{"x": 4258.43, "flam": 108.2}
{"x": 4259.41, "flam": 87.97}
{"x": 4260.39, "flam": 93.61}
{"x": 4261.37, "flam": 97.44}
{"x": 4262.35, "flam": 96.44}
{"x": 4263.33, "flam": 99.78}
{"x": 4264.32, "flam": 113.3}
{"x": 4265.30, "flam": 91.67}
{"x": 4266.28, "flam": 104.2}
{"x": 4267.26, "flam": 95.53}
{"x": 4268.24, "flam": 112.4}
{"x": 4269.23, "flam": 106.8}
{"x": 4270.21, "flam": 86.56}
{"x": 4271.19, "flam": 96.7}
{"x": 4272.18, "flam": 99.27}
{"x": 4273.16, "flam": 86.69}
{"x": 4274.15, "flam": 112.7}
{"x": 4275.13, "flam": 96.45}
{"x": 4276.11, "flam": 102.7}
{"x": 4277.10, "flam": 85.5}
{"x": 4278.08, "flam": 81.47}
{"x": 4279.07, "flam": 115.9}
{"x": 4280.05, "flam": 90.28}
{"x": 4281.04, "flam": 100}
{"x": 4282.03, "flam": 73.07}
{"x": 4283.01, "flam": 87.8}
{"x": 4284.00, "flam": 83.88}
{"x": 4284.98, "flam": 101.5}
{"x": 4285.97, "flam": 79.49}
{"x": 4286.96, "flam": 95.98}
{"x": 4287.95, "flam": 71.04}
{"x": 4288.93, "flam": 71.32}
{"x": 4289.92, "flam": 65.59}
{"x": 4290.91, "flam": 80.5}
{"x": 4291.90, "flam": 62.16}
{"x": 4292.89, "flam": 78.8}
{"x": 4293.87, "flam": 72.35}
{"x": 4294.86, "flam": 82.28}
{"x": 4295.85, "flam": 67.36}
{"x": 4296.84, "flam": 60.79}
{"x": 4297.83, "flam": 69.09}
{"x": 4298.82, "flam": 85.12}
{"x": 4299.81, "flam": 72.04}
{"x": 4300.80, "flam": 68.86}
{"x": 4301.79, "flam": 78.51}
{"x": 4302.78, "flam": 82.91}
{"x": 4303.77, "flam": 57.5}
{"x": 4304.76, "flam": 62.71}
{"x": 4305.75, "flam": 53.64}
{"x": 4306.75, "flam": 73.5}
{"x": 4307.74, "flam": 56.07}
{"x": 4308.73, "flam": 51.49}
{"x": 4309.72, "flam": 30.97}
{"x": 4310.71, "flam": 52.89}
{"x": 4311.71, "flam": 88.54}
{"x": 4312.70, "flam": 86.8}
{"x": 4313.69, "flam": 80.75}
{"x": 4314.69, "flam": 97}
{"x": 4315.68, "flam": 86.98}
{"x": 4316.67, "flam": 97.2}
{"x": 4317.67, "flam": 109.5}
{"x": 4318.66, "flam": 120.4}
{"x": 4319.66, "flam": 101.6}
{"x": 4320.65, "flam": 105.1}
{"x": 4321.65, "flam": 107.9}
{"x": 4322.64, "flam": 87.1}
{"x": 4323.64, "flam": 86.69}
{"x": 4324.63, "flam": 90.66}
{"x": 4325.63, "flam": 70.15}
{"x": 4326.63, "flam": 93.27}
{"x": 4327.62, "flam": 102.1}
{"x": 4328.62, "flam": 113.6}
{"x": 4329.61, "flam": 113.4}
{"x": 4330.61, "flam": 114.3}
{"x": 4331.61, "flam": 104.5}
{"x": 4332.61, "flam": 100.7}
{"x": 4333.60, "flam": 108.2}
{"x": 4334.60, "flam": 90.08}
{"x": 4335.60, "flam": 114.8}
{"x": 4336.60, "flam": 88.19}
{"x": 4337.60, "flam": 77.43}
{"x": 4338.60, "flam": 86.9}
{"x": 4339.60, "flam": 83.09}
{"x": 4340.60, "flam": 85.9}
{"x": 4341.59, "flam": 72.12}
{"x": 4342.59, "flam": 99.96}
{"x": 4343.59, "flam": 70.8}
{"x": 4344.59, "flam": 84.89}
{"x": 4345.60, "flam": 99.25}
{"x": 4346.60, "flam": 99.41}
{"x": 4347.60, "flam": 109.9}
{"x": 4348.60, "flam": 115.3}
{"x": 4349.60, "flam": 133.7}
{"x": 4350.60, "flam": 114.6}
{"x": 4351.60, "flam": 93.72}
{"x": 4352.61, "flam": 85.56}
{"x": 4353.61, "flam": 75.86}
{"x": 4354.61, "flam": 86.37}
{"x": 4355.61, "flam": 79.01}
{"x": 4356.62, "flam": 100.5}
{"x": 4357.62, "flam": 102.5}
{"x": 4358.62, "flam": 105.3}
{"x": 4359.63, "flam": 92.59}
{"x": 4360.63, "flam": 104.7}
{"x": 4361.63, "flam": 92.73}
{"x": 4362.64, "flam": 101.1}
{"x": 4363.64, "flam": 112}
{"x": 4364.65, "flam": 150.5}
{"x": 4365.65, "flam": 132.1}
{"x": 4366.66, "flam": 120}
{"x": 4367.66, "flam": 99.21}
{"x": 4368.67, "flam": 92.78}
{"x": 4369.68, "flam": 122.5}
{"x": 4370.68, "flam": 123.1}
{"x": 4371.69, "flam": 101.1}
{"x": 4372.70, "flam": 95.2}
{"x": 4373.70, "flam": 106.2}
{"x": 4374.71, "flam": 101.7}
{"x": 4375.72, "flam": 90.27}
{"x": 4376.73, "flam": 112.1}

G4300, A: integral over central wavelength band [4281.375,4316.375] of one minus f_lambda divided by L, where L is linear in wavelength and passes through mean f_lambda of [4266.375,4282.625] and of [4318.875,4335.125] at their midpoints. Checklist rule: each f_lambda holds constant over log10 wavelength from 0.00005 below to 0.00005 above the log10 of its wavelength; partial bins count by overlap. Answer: 8.7 A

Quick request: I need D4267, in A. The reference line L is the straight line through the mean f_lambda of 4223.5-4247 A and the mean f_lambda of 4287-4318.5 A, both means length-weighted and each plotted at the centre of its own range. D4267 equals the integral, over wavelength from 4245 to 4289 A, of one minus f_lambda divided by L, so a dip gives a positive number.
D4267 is -4.86 A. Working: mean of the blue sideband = 97.6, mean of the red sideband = 73.6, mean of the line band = 95.8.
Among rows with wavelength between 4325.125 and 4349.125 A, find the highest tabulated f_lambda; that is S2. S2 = 115.3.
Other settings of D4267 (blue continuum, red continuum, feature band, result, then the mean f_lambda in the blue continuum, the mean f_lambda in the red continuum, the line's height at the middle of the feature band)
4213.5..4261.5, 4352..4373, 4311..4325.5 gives 1.0 A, 97.9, 104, 102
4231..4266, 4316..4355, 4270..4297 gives 3.4 A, 98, 97.3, 97.7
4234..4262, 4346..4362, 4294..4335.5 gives 6.0 A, 98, 99.6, 99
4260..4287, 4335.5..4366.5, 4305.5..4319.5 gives 2.7 A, 96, 98.5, 97.2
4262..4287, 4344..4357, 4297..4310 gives 4.2 A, 96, 98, 96.8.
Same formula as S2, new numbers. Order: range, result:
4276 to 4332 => 120.4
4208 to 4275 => 125.4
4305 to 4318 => 109.5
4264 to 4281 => 115.9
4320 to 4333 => 114.3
